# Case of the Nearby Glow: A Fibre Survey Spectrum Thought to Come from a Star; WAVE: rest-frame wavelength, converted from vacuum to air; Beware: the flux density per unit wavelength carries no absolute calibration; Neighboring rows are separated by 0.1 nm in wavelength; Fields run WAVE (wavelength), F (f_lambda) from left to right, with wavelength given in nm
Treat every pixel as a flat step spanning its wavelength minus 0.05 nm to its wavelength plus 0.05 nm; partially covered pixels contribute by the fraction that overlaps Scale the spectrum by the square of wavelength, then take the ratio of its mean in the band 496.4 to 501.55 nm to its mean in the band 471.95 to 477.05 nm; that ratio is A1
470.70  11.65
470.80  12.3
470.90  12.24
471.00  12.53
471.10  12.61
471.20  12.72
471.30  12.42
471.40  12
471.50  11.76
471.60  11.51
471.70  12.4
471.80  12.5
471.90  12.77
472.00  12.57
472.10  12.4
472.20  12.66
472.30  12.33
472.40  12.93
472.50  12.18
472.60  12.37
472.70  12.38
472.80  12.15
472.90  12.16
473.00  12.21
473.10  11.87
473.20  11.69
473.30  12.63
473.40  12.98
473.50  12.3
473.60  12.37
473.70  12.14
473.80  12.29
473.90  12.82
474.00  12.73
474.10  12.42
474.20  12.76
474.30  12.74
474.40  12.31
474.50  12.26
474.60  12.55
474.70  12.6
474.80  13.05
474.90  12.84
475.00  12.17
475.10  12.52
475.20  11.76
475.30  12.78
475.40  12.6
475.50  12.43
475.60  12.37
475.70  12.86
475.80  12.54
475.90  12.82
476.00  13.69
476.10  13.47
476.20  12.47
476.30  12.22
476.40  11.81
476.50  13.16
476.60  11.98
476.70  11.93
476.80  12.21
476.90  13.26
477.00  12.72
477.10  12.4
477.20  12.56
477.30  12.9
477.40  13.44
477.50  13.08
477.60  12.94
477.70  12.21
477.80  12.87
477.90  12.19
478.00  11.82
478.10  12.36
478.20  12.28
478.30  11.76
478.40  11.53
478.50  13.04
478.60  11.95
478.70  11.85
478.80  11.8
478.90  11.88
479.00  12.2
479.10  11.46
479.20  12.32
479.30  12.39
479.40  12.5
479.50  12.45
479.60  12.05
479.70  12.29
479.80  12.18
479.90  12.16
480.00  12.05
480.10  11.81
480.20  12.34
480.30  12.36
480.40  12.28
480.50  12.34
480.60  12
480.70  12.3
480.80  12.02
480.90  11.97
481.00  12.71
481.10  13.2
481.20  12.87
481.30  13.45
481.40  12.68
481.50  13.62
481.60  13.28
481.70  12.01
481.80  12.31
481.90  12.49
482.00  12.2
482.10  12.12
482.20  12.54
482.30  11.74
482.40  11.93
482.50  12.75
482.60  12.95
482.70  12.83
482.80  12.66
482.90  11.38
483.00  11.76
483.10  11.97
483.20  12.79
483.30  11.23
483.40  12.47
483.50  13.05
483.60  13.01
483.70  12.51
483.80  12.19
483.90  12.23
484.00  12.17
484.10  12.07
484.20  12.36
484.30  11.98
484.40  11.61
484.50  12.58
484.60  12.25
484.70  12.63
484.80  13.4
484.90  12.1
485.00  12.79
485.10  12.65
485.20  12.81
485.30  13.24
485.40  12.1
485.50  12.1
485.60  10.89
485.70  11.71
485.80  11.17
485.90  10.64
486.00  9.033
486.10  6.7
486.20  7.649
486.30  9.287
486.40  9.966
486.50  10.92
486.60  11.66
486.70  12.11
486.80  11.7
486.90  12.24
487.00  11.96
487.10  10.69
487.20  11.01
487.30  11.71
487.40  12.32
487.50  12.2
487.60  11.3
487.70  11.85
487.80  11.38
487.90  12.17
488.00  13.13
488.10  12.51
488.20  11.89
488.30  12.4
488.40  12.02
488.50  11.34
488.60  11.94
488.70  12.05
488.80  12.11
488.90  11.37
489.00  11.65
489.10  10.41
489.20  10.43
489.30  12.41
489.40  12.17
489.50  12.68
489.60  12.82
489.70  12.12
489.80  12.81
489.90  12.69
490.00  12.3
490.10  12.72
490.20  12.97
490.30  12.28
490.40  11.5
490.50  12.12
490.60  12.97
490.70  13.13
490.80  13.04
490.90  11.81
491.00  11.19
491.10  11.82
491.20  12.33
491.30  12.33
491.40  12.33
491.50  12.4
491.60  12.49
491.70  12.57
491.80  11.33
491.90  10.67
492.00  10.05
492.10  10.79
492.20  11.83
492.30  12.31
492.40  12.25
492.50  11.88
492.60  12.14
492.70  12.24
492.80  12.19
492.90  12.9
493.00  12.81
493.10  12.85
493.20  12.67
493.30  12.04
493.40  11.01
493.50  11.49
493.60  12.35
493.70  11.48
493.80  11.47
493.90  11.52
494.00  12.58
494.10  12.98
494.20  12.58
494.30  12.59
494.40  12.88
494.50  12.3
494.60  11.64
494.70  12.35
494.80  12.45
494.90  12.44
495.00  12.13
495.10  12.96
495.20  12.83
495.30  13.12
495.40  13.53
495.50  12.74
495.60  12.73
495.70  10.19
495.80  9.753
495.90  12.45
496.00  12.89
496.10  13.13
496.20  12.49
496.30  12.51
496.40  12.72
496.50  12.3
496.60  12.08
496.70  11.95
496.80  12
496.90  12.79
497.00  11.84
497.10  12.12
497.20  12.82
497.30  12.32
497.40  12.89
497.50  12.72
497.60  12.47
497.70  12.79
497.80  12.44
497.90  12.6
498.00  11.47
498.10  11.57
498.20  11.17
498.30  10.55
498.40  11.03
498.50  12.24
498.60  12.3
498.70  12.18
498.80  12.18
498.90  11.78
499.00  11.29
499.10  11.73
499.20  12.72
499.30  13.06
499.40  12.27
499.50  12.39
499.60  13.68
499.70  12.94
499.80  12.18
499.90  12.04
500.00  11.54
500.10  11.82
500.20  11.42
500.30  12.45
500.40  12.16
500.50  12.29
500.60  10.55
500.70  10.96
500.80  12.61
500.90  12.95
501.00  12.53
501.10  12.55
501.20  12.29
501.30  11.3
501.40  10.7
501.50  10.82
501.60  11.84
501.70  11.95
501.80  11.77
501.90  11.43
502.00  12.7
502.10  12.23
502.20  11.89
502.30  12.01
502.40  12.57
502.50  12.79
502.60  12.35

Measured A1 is 1.07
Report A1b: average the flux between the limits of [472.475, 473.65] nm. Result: 12.3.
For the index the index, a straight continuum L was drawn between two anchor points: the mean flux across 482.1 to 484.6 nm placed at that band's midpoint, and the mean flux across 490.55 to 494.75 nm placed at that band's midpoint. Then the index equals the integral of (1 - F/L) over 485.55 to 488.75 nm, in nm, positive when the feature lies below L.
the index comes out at 0.25 nm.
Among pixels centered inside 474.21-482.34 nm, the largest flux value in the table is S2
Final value 13.69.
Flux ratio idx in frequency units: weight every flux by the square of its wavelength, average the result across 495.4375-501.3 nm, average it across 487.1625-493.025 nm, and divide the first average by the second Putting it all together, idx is 1.0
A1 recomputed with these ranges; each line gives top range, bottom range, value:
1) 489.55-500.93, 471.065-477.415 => 1.06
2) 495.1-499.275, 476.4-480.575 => 1.07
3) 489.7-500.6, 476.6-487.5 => 1.06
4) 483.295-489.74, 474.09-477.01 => 0.98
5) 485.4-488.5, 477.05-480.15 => 0.95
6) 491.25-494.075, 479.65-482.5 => 1.01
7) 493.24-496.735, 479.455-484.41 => 1.05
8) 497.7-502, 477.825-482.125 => 1.05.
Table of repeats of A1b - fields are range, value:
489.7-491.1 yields 12.4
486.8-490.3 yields 12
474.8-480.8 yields 12.4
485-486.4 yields 10.8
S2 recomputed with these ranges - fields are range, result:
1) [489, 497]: 13.53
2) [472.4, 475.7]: 13.05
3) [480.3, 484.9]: 13.62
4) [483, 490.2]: 13.4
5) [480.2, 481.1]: 13.2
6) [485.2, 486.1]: 13.24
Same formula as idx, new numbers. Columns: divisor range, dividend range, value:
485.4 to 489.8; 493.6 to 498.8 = 1.11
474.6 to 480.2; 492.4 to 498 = 1.07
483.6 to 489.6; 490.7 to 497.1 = 1.07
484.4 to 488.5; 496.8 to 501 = 1.10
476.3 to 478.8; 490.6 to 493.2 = 1.03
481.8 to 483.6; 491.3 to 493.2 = 1.02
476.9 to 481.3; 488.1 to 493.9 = 1.02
